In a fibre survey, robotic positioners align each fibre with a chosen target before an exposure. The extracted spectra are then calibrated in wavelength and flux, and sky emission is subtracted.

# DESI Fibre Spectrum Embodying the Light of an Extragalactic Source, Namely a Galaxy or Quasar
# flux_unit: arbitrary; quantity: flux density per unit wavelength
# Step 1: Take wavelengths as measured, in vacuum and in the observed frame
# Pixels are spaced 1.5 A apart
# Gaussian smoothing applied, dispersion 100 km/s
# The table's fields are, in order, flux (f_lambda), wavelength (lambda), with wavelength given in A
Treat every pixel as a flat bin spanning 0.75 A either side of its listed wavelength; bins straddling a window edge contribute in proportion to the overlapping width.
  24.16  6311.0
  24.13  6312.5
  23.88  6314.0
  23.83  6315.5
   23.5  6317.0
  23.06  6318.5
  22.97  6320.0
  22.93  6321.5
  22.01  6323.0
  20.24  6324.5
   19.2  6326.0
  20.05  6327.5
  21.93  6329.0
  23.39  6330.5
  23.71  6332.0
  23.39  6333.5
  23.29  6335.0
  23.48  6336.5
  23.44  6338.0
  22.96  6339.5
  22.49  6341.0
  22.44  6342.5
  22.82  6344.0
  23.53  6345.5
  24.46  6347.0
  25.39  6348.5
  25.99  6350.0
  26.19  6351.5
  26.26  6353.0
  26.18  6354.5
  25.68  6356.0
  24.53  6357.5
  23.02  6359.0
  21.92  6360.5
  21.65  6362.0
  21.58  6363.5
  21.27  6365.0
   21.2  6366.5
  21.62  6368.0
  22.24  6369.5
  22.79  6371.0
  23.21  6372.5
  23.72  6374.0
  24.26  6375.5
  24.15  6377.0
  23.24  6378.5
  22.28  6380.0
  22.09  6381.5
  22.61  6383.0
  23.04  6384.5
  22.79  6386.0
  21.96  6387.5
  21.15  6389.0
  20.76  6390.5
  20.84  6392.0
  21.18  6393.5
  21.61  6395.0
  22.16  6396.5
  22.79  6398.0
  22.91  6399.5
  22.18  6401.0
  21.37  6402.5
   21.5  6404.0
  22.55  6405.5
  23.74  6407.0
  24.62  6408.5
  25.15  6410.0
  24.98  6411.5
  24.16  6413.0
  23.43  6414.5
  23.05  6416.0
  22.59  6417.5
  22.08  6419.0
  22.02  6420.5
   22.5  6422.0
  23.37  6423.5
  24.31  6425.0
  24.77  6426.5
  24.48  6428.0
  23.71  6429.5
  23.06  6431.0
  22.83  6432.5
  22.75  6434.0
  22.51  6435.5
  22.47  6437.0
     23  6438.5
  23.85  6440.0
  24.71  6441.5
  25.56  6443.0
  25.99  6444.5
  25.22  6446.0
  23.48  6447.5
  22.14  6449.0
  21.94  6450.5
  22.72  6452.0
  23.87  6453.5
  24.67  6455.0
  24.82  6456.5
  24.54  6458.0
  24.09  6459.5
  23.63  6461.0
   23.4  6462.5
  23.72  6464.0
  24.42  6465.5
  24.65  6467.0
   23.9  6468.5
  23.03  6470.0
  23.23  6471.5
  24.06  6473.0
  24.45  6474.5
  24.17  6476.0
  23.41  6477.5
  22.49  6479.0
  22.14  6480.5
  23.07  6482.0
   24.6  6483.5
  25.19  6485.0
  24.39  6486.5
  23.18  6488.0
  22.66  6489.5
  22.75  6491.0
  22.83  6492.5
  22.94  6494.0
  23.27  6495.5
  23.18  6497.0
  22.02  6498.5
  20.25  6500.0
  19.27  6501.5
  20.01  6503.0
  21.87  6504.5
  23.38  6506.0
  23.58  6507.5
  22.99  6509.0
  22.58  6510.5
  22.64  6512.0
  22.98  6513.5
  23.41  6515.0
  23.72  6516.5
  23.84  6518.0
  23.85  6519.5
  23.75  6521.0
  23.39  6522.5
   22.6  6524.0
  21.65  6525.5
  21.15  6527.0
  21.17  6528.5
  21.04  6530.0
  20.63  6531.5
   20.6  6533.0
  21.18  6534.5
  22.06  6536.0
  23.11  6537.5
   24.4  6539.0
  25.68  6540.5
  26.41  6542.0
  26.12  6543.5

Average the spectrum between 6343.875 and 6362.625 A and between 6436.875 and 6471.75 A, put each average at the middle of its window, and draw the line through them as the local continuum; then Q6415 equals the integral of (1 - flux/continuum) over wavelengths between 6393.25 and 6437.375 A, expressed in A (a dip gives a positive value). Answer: 1.98 A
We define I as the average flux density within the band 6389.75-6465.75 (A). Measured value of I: 23.3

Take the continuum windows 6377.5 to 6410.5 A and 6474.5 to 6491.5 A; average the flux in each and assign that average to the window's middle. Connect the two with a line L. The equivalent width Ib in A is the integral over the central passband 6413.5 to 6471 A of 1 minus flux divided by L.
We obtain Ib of -1.5 A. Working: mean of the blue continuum 22.4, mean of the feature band 23.6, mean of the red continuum 23.5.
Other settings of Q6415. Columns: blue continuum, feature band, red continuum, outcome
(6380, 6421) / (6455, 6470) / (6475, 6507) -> -0.9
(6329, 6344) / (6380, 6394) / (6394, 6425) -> 0.7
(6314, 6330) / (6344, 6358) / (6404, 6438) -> -1.7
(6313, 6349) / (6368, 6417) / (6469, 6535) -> 0.1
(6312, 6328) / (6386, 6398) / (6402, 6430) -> 0.8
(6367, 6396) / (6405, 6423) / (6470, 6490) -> -0.5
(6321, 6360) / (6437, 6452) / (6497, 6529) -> -0.7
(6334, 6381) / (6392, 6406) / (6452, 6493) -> 1.0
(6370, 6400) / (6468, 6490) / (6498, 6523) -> -1.0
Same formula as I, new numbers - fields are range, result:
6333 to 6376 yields 23.5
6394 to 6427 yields 23.1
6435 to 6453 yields 23.7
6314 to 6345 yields 22.6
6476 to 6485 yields 23.4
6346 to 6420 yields 23.1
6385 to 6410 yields 22.2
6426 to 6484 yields 23.7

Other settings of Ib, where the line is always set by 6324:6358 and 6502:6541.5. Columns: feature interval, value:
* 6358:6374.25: 0.8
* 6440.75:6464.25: -1.1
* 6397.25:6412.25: 0.0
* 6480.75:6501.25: -0.2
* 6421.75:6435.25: -0.3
